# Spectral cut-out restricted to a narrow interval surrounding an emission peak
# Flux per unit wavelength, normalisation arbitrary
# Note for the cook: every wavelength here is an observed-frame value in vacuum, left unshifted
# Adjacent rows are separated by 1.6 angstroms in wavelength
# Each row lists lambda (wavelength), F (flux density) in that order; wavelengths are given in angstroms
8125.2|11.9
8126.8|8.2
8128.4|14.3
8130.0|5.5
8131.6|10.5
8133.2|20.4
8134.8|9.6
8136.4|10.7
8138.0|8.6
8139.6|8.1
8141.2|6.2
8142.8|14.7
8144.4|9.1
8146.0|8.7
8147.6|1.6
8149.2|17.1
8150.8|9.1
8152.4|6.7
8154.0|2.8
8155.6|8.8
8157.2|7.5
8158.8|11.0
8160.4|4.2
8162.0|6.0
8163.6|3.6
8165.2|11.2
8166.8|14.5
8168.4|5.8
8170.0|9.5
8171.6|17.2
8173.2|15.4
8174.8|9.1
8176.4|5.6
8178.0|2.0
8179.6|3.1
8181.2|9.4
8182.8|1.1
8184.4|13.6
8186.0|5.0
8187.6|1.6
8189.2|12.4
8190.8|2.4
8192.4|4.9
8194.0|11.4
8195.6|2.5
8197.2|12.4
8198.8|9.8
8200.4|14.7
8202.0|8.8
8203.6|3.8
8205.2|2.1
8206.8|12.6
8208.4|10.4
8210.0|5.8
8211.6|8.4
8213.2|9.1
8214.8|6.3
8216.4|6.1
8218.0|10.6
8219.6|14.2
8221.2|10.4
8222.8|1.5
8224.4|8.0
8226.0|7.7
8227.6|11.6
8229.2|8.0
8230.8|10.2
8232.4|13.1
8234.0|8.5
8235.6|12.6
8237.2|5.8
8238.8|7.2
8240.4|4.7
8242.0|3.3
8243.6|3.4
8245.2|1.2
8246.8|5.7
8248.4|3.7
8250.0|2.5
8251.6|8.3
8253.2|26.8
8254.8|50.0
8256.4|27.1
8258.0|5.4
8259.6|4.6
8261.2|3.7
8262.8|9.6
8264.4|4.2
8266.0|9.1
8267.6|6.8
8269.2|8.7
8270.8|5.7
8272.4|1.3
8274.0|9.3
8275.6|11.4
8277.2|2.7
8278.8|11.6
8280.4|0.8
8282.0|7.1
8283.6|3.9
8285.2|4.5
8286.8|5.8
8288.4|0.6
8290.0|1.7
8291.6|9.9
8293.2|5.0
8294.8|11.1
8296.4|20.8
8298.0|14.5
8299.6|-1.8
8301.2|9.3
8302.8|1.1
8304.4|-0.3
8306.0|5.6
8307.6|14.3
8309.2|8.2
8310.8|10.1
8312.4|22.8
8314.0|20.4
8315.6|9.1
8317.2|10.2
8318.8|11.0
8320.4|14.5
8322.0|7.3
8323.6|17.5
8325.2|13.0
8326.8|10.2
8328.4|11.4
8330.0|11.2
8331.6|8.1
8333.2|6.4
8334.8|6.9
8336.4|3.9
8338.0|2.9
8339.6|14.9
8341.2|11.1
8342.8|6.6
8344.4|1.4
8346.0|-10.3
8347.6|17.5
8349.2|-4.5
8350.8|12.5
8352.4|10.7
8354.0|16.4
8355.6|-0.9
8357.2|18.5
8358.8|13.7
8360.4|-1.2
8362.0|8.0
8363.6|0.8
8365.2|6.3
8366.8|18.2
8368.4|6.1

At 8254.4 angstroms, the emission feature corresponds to H-gamma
